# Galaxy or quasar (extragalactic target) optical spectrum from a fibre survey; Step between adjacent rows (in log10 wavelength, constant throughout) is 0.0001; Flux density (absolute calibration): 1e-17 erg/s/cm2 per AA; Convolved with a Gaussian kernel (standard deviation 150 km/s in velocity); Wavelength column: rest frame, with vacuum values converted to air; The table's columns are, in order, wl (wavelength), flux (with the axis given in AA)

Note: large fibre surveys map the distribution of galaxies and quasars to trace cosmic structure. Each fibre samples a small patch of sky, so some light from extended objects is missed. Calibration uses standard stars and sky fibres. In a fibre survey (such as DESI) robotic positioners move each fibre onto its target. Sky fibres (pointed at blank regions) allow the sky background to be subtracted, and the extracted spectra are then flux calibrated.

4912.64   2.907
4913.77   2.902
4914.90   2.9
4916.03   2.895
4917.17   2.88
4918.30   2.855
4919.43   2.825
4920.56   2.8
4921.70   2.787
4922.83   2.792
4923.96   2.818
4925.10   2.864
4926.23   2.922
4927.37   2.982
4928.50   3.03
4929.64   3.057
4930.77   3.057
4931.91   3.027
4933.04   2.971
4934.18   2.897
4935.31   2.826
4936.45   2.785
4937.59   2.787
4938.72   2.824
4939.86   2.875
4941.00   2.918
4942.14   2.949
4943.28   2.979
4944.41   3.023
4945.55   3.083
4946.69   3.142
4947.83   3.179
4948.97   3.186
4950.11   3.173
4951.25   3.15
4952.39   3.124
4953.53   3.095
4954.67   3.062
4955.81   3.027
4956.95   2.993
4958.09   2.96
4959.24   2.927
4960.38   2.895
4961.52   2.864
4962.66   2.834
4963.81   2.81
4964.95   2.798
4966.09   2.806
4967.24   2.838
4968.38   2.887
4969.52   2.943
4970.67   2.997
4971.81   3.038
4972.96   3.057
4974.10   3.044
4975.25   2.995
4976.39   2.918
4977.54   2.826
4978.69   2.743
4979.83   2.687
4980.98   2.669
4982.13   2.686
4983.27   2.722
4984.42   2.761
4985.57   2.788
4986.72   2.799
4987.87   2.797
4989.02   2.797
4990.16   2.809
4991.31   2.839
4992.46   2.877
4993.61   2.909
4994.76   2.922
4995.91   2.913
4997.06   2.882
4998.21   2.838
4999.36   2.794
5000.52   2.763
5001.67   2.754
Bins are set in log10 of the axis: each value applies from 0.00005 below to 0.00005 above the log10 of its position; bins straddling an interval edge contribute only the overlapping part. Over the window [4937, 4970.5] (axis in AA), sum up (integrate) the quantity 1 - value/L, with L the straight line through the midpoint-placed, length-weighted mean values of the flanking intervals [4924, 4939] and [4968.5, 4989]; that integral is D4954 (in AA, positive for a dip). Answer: -0.9 AA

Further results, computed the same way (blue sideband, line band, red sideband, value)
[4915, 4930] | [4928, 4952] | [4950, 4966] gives -0.6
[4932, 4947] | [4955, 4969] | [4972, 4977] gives 0.4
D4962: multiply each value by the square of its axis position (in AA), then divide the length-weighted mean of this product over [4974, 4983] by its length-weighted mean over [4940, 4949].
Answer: 0.94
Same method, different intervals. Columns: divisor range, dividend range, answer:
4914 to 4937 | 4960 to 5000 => 1.01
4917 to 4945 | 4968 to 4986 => 1.00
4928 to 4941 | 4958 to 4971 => 1.00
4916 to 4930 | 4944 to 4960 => 1.08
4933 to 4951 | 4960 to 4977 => 0.99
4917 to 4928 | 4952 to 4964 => 1.05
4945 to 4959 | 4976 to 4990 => 0.91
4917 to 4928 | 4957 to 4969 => 1.02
